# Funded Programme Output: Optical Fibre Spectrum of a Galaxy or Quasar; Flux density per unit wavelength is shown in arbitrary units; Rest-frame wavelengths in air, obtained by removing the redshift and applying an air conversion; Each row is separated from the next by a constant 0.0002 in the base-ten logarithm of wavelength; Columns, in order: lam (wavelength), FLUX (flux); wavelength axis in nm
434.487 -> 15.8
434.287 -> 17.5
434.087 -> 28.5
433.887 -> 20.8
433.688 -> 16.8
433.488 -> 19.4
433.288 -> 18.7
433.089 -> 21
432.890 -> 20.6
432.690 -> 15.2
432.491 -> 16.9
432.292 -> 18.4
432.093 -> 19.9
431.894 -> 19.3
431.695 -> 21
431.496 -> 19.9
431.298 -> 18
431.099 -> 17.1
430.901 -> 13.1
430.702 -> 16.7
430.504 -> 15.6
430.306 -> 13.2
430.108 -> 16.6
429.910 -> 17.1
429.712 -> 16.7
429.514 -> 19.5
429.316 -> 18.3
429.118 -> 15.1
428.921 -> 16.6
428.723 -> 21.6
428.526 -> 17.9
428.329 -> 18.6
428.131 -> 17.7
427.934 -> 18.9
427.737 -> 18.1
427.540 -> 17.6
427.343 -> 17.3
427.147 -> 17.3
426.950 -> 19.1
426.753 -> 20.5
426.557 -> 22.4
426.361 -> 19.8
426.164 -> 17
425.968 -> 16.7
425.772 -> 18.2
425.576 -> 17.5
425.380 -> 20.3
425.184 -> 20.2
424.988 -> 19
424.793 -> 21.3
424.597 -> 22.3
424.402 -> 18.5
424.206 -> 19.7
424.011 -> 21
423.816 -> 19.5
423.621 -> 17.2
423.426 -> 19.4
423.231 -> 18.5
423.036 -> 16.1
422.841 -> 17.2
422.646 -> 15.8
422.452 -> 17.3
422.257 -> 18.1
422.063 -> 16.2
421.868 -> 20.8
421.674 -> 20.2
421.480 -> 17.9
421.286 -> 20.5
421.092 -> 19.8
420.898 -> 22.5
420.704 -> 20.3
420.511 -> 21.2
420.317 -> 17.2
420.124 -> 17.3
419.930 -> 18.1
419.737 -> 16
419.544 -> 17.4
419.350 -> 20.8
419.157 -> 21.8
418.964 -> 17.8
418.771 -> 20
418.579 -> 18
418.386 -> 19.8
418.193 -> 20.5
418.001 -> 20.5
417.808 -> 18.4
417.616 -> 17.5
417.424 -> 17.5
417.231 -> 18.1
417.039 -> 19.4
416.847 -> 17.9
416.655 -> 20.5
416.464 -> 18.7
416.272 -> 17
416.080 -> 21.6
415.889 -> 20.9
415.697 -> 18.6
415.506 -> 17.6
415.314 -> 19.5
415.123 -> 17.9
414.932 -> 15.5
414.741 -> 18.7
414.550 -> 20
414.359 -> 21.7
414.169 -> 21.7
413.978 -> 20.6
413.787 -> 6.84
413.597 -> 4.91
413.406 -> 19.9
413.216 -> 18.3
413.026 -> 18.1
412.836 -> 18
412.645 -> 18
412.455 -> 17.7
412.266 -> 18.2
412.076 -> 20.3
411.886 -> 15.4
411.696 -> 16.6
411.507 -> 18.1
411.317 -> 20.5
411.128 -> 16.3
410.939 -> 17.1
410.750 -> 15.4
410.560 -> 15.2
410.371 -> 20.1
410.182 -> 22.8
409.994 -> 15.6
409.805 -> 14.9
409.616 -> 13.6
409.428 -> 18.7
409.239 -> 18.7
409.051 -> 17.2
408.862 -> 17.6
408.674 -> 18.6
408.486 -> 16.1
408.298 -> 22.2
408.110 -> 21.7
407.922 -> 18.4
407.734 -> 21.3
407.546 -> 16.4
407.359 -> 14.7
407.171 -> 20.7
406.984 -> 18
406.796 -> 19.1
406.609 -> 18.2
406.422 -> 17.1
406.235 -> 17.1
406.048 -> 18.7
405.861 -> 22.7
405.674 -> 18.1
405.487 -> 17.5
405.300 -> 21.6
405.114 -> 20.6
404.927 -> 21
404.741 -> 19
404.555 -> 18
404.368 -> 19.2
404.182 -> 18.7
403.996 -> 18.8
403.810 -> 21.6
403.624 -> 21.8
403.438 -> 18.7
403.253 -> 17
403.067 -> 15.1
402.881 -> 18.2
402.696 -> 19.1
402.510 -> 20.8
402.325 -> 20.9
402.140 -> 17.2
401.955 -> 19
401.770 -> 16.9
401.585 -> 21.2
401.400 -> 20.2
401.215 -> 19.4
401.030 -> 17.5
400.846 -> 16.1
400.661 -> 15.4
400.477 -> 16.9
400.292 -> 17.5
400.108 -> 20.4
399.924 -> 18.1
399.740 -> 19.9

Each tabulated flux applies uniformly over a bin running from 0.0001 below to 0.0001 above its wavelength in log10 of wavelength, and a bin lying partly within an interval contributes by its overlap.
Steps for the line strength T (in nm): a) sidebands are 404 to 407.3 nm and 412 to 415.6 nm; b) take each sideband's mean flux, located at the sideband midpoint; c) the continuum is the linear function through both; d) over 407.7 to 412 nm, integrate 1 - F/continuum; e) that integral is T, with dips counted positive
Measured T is 0.097 nm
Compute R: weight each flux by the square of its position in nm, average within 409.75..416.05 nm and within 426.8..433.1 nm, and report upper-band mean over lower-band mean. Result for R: 1.1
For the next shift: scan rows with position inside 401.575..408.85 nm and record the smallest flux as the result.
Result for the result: 14.7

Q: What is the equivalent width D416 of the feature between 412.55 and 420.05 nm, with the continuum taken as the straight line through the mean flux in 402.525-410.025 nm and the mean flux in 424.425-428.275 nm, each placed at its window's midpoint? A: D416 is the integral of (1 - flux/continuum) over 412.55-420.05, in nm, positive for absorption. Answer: 0.190 nm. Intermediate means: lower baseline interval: 18.6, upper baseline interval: 19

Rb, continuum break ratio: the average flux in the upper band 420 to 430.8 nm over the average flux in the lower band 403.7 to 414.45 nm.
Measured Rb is 1.02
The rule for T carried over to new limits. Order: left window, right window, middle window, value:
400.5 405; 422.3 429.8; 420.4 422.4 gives -0.12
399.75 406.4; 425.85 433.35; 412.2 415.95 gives 0.18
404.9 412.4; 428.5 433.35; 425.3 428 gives -0.11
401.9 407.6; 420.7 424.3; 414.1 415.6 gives -0.02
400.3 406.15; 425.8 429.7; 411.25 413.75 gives 0.24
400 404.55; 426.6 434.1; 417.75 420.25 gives -0.08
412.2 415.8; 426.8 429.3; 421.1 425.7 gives -0.27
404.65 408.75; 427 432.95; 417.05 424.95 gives -0.34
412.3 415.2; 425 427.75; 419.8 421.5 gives -0.13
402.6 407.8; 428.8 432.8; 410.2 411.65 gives 0.06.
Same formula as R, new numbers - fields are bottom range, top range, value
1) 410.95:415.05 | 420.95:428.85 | 1.15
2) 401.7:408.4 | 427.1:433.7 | 1.06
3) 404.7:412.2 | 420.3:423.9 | 1.09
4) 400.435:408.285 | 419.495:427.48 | 1.10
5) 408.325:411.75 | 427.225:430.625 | 1.09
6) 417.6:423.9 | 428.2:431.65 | 0.96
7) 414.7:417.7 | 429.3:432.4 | 1.01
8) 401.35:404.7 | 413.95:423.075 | 1.07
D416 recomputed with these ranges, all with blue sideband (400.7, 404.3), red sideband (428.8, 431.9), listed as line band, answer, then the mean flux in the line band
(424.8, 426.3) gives -0.11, 18.6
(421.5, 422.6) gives -0.05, 18.4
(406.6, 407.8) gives 0.01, 18.3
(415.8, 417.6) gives -0.11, 19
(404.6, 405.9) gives -0.09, 19.9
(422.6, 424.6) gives -0.12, 18.6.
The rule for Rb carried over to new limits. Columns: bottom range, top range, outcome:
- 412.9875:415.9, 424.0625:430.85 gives 1.05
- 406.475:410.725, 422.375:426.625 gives 1.04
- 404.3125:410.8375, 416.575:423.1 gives 1.02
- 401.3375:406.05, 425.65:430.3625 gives 0.93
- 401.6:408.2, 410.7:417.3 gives 0.94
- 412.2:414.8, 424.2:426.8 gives 1.13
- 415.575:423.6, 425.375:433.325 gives 0.96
